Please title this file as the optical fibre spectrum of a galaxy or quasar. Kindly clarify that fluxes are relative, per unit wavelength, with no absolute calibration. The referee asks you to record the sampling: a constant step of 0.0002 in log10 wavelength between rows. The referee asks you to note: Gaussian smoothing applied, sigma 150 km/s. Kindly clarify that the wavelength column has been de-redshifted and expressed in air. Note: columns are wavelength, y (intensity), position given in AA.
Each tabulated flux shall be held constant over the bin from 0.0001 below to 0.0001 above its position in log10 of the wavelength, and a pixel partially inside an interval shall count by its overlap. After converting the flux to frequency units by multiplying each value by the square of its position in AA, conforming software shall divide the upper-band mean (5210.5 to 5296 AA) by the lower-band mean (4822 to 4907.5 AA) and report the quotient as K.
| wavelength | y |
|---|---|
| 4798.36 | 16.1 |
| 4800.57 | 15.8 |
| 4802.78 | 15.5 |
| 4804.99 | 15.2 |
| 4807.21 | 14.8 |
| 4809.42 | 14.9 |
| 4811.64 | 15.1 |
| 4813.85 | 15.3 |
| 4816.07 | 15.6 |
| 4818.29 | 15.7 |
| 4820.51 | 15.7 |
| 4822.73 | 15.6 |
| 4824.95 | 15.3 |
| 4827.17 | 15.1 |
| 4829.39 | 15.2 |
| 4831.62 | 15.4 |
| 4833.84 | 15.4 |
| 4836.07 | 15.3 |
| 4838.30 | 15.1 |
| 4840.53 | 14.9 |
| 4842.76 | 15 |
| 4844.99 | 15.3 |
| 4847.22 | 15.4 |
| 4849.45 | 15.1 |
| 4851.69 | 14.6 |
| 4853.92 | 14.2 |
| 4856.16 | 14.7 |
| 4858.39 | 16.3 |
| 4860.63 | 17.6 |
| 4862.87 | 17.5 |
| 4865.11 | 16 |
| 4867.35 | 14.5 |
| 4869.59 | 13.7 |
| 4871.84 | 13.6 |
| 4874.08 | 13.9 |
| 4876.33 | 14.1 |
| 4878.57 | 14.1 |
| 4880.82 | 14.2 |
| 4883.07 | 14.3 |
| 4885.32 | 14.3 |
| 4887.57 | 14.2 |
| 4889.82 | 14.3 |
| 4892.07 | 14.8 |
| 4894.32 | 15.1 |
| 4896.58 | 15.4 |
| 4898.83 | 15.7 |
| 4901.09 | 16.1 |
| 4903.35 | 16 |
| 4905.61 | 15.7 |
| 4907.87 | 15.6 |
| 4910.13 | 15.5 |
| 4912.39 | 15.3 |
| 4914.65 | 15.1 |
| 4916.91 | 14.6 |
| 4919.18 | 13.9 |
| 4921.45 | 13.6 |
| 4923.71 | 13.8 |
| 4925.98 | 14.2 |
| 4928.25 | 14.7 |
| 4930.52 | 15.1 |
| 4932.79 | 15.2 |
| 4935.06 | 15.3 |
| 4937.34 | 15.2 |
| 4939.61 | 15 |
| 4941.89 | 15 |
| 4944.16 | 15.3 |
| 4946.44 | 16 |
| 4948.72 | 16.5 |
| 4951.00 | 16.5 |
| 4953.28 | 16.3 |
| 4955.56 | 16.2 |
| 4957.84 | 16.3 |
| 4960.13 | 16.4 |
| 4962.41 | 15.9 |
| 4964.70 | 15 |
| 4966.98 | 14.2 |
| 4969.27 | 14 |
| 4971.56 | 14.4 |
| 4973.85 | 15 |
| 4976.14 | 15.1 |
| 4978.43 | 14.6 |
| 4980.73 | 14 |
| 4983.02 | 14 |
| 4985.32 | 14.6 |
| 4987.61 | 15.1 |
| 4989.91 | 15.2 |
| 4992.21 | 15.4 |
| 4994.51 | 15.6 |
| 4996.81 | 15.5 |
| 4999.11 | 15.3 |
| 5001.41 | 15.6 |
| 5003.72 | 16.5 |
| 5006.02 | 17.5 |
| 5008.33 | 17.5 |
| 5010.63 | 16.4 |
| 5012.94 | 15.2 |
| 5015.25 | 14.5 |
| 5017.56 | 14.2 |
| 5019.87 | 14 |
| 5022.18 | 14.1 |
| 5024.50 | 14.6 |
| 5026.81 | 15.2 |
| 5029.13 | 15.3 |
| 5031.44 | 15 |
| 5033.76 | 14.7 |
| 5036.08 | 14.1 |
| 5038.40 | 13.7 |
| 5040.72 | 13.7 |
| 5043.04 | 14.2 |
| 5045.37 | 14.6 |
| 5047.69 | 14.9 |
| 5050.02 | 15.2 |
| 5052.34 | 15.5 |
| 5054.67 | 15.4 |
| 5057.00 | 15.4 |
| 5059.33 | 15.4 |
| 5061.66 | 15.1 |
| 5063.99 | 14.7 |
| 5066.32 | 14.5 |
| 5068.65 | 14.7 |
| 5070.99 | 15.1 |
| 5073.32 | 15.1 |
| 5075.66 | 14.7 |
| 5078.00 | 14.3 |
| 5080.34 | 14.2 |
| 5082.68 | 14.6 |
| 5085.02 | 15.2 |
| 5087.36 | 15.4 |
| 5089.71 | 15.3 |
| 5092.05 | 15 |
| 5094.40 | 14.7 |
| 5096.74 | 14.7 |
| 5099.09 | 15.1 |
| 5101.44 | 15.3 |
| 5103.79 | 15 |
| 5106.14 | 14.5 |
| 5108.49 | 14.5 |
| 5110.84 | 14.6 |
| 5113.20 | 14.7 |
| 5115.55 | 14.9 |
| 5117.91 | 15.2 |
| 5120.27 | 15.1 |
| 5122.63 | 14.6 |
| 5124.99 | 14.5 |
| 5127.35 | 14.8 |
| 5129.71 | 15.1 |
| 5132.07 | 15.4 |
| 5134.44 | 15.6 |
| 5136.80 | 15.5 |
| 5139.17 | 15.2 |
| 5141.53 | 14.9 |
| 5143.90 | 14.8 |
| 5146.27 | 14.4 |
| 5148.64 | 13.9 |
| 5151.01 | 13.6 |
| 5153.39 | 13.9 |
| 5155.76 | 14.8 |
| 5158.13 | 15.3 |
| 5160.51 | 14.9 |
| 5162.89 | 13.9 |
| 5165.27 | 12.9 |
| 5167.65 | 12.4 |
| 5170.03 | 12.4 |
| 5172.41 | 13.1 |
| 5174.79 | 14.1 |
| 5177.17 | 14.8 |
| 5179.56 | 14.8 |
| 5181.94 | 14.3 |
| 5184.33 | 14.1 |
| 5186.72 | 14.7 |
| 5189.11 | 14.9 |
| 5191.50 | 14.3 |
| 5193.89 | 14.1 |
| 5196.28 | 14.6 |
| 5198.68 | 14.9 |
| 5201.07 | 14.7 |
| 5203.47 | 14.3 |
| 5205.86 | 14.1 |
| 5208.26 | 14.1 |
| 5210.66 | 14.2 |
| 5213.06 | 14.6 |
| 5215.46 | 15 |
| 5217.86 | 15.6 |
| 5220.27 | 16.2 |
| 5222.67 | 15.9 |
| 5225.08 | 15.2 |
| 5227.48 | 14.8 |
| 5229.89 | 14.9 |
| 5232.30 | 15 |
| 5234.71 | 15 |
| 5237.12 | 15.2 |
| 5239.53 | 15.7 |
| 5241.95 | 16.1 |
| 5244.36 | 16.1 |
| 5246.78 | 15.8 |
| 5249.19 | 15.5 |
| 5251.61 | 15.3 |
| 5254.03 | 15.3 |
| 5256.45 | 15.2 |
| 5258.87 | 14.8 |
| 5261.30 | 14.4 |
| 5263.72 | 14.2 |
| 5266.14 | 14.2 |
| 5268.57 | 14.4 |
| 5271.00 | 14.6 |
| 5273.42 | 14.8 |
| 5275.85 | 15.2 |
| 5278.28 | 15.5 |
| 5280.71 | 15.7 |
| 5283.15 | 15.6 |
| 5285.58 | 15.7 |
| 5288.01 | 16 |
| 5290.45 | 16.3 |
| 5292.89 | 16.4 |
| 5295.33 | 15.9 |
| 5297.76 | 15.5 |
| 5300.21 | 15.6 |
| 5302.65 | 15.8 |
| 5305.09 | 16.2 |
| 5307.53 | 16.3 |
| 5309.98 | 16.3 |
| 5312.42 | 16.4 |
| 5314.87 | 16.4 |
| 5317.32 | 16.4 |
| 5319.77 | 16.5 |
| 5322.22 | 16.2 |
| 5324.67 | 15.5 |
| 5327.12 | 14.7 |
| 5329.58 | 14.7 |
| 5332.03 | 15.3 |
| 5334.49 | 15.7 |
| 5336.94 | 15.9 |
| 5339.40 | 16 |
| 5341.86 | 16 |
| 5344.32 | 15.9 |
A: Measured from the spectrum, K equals 1.18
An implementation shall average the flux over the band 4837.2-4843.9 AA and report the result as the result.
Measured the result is 15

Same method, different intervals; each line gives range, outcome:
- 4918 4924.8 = 13.8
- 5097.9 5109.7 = 14.9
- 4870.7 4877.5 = 13.9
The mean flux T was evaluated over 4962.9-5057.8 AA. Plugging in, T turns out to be 15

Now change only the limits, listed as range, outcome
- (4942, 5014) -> 15.5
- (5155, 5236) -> 14.5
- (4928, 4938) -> 15.1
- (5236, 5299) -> 15.4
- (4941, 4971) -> 15.6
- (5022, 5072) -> 14.8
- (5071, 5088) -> 14.8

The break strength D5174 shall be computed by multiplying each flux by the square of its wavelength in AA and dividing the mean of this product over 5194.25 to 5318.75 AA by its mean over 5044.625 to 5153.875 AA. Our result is 1.10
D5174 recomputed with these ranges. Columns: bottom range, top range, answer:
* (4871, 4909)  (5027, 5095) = 1.07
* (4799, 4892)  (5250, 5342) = 1.23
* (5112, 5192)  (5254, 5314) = 1.13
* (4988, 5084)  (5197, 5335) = 1.12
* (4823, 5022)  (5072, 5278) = 1.08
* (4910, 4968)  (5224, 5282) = 1.12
